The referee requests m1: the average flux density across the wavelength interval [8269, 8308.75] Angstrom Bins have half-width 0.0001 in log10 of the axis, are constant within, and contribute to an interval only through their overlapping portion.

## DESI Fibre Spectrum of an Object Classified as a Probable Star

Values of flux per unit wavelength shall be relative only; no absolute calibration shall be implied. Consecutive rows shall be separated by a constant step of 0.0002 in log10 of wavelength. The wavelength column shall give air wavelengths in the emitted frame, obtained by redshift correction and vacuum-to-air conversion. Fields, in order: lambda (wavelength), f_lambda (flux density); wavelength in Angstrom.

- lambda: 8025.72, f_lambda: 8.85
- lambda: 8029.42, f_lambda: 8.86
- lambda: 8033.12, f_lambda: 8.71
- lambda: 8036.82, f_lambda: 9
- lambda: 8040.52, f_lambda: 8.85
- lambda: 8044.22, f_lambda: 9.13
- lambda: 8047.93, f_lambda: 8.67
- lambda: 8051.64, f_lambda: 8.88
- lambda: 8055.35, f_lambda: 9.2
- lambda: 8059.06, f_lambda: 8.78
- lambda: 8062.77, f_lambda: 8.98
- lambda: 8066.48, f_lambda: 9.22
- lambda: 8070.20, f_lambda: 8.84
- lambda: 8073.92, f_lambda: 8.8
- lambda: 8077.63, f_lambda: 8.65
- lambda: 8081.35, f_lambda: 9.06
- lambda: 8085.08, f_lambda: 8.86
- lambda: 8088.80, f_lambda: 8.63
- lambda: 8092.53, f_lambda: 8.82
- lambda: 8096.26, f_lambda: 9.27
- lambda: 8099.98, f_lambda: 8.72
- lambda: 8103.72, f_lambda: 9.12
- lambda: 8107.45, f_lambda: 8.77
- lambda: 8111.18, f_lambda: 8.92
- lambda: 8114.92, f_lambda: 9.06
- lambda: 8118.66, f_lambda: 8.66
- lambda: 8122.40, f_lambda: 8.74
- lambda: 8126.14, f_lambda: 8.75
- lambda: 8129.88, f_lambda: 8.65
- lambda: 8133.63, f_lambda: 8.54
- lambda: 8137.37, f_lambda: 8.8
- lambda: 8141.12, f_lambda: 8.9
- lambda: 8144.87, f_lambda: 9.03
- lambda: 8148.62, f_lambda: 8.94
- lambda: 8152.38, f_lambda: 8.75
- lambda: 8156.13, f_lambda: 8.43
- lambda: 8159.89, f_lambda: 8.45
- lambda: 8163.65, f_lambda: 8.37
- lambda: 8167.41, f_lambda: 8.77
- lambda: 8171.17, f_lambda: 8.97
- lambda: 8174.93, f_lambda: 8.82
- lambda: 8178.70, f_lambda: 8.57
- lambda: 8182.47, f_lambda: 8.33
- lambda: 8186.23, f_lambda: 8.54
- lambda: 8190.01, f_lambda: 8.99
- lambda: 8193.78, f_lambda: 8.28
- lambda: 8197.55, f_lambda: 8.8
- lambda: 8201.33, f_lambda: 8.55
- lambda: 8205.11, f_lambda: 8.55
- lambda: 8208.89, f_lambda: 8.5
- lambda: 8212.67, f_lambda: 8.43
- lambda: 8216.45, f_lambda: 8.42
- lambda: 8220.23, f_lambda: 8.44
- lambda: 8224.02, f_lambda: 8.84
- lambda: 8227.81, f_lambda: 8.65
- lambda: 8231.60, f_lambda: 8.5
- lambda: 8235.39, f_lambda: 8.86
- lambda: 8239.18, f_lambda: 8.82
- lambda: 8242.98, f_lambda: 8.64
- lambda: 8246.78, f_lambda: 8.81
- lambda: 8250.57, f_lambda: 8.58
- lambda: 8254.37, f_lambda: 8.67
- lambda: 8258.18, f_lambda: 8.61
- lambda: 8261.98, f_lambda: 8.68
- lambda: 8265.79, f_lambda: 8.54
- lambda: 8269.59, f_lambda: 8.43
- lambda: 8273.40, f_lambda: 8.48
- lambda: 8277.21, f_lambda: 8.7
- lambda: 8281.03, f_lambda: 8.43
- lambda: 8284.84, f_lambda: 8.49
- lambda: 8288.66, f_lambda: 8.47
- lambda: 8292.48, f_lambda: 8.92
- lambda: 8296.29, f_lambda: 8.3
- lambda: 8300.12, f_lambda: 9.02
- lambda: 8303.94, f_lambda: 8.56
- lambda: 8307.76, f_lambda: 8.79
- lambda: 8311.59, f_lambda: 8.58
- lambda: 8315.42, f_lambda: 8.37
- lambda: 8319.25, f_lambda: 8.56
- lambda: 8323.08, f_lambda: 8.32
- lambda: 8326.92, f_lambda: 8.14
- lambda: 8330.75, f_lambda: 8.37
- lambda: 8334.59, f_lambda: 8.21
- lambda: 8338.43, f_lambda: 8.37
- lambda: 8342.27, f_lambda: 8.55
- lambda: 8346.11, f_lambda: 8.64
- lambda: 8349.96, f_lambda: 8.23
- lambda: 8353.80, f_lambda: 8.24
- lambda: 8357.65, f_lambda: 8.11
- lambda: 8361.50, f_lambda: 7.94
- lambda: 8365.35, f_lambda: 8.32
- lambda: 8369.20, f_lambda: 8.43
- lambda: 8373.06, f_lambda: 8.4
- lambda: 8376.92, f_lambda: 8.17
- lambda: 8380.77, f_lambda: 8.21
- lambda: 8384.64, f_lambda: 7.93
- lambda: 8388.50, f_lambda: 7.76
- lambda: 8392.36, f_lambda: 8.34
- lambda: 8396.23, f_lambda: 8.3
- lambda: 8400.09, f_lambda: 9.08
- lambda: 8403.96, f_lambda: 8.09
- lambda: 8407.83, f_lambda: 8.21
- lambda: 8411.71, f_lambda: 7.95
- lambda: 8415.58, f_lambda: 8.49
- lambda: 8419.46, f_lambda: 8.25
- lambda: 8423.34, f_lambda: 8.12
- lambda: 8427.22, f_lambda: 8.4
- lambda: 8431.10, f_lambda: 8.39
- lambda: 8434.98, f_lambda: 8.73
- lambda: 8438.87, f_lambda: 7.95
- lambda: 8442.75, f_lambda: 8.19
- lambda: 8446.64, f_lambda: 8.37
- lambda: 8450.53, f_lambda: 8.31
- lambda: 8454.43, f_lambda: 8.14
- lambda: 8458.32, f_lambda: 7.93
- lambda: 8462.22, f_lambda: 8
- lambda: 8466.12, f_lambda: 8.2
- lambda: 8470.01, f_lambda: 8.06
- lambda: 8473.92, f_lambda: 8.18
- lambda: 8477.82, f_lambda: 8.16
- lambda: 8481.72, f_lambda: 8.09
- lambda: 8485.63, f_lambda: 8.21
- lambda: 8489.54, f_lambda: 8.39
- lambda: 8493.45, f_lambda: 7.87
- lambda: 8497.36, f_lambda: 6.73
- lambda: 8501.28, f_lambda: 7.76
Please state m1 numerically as 8.6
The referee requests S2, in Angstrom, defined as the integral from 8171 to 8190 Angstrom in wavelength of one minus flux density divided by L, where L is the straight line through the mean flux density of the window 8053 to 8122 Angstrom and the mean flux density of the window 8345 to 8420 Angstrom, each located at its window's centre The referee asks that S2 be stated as 0.1 Angstrom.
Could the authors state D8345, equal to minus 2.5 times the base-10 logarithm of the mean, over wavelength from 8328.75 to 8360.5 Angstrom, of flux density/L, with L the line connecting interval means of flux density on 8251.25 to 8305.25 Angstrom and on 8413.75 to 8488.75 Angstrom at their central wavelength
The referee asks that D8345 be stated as 0.02 mag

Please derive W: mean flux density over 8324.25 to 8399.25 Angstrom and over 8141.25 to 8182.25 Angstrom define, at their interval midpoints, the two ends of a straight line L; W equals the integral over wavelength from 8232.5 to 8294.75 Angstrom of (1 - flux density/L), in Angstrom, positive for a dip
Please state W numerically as -1.1 Angstrom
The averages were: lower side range 8.7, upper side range 8.26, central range 8.63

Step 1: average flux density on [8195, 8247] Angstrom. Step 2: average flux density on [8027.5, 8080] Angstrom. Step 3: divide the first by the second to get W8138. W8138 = 0.97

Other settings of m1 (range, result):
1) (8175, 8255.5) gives 8.61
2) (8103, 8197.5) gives 8.72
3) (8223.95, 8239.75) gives 8.72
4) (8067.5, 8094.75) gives 8.82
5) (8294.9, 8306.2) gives 8.65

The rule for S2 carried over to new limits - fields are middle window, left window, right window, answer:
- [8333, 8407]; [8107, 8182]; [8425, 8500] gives 0.2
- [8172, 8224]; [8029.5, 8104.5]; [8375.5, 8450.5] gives 0.5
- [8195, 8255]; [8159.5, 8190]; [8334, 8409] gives -0.6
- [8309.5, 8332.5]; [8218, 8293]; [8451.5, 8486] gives 0.2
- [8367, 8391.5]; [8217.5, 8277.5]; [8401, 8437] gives 0.7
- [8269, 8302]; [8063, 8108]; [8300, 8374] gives -0.4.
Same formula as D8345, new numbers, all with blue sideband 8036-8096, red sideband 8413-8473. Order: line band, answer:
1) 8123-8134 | 0.015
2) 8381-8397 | 0.033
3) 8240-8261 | -0.012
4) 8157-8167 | 0.034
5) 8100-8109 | -0.008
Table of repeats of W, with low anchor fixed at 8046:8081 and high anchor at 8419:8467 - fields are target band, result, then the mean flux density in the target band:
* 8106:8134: 0.08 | 8.77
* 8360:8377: 0.19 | 8.27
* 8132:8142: 0.04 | 8.74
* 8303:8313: -0.22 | 8.66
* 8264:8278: 0.01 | 8.53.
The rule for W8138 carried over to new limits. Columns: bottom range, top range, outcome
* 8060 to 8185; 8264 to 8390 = 0.95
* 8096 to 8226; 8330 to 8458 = 0.95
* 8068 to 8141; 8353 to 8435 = 0.94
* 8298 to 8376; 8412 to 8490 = 0.98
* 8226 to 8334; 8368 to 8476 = 0.96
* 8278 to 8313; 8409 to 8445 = 0.96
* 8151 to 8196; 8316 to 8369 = 0.97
